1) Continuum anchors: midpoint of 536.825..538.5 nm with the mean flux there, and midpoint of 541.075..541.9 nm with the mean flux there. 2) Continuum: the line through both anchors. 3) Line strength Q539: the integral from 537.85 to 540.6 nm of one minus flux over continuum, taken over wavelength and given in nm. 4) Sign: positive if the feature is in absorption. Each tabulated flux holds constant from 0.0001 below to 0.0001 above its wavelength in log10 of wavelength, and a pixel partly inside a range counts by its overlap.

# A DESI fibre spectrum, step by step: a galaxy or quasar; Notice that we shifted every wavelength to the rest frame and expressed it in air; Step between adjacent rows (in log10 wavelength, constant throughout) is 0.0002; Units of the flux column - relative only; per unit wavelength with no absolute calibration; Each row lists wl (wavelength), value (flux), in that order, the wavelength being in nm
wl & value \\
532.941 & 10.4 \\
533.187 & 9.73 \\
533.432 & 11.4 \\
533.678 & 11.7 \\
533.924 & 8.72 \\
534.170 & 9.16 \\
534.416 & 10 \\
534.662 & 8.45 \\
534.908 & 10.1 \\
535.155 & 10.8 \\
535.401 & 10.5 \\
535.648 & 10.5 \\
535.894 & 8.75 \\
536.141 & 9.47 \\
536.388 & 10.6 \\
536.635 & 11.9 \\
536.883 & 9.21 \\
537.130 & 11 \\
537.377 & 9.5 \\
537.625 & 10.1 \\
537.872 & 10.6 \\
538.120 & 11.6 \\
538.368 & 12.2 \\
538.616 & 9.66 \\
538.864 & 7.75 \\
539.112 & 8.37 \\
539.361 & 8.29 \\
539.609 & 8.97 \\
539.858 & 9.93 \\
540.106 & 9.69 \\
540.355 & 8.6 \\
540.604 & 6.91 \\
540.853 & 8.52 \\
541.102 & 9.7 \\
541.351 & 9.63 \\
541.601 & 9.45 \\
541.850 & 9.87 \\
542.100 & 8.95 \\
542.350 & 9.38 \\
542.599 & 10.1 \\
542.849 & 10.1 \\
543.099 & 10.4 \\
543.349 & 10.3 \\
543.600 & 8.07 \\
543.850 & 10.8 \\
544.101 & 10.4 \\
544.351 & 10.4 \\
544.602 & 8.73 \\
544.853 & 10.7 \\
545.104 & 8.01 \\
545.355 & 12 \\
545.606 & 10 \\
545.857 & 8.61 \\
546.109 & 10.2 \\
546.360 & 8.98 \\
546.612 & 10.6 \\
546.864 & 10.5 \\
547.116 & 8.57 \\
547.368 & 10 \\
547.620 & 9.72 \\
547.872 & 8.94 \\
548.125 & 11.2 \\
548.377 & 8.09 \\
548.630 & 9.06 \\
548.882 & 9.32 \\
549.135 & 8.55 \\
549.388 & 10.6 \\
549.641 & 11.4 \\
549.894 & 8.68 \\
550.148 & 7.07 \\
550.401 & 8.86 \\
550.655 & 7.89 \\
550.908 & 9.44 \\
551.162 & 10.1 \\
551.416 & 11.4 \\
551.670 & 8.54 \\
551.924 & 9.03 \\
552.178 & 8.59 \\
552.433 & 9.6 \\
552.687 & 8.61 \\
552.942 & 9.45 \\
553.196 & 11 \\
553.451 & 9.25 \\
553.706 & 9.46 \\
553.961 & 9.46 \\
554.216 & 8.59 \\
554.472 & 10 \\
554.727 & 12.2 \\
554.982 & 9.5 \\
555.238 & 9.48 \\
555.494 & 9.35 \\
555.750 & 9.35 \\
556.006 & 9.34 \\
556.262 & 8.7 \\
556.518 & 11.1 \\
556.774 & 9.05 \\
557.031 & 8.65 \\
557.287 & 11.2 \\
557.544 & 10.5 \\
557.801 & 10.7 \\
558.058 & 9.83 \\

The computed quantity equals 0.22 nm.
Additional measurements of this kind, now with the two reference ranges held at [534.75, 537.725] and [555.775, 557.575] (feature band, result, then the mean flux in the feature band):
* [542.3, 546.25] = 0.04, 9.9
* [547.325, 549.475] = 0.10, 9.46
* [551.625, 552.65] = 0.09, 8.94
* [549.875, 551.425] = 0.15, 8.91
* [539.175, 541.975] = 0.29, 9.04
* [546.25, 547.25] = 0.03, 9.67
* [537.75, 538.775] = -0.08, 10.9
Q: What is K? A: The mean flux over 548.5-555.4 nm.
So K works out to 9.45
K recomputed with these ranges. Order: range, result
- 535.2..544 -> 9.71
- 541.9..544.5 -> 9.88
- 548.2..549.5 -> 9.19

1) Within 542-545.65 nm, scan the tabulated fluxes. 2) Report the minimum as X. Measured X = 8.01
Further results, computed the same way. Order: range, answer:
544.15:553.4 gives 7.07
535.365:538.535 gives 8.75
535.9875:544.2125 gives 6.91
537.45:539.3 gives 7.75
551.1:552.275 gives 8.54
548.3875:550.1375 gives 8.55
